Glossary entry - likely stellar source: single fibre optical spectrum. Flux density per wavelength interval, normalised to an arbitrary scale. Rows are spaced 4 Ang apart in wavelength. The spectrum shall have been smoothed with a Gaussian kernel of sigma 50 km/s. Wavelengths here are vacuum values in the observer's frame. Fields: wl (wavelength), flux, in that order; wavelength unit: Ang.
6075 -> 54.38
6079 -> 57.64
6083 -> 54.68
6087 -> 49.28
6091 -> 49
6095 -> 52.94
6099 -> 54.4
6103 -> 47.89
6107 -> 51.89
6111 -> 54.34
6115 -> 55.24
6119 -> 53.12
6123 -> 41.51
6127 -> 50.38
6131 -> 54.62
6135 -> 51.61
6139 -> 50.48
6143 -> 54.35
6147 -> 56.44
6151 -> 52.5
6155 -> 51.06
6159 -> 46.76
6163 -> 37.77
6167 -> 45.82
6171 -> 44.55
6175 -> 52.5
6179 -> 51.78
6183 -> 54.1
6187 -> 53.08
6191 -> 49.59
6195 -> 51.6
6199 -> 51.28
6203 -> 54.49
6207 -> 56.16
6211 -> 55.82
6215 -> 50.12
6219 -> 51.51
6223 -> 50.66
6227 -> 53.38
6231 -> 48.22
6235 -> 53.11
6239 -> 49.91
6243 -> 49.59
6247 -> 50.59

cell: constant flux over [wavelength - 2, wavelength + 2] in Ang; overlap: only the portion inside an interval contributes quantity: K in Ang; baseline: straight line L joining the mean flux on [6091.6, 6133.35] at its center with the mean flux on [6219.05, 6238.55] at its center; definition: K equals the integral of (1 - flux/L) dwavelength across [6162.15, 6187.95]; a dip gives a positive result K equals 1.3 Ang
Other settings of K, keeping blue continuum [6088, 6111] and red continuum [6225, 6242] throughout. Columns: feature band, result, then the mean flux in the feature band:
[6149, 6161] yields 0.27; 50.1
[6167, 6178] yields 0.62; 48.3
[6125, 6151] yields -0.83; 52.9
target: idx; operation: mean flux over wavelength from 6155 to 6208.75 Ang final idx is 50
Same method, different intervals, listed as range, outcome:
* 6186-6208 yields 52.5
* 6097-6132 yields 51.4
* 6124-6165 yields 50.4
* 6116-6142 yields 50.6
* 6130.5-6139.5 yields 52.1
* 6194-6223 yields 52.9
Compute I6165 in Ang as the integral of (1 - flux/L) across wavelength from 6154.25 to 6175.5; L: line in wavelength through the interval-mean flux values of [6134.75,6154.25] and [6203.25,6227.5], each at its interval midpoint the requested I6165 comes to 2.95 Ang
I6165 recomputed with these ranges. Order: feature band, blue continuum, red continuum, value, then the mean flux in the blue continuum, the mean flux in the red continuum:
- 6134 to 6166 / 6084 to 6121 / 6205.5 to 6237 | 1.4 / 52.1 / 52.3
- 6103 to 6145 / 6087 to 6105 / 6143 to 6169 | -1.4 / 50.9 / 48.8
